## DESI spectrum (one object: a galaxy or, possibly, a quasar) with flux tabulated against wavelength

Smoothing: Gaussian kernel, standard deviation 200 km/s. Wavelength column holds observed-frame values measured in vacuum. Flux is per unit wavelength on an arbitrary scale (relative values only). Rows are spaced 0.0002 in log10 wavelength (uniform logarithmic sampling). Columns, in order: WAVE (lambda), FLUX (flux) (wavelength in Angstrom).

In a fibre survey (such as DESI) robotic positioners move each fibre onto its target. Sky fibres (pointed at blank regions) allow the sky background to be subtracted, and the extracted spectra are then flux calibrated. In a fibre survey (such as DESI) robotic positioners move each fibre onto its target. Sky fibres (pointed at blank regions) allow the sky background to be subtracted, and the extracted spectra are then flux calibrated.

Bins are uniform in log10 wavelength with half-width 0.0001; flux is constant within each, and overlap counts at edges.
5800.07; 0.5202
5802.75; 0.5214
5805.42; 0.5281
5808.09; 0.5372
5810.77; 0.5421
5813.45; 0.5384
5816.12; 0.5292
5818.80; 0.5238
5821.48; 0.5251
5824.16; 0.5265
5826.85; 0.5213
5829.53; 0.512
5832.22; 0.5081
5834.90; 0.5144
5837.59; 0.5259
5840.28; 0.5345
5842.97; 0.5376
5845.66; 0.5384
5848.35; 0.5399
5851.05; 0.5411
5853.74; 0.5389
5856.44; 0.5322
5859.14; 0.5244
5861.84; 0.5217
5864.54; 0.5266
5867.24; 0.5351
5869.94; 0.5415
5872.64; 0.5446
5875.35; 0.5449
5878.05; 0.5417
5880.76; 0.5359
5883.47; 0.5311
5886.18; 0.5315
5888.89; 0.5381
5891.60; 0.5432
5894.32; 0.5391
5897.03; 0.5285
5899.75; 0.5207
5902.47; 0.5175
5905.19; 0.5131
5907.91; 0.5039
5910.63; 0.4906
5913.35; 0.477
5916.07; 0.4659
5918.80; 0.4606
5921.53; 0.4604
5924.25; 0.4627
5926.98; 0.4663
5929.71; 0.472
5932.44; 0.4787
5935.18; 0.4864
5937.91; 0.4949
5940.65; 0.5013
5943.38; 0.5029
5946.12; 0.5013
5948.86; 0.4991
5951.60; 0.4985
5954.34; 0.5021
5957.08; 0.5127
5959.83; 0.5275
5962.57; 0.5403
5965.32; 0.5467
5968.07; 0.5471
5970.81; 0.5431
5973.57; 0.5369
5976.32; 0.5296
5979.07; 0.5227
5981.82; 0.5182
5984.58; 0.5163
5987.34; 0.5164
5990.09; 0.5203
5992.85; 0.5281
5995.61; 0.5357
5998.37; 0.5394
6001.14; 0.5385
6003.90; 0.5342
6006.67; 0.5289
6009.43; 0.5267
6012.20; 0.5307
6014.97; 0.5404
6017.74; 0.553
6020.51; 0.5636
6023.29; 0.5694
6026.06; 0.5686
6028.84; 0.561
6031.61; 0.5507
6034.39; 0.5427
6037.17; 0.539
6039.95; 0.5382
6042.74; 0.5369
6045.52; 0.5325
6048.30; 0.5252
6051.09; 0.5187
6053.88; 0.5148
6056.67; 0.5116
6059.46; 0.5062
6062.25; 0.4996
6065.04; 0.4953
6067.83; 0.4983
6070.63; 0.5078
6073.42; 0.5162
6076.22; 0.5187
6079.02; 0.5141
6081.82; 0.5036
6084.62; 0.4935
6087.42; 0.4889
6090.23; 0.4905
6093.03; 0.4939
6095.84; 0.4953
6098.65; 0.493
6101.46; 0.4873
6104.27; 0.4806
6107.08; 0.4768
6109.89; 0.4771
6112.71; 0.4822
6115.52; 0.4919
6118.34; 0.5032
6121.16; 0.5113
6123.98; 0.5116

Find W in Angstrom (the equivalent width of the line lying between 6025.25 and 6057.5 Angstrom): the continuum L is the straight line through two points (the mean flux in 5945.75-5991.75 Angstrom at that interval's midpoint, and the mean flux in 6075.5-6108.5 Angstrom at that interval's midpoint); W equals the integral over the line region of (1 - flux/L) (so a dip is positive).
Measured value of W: -1.94 Angstrom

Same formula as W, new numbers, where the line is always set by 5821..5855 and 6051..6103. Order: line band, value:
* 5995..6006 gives -0.6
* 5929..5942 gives 0.8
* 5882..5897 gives -0.4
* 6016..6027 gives -1.2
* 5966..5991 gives -0.8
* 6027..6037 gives -0.9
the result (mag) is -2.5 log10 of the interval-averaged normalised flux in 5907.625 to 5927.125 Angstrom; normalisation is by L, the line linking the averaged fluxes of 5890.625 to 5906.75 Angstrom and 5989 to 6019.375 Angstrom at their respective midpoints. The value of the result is 0.12 mag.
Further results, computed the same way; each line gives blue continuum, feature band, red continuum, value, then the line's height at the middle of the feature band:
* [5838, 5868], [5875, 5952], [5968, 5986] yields 0.06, 0.531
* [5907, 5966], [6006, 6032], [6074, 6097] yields -0.11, 0.497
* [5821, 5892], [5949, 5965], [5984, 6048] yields 0.04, 0.537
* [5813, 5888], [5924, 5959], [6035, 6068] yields 0.07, 0.526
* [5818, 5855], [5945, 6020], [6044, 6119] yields -0.03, 0.512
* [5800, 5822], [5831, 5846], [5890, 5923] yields -0.01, 0.522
